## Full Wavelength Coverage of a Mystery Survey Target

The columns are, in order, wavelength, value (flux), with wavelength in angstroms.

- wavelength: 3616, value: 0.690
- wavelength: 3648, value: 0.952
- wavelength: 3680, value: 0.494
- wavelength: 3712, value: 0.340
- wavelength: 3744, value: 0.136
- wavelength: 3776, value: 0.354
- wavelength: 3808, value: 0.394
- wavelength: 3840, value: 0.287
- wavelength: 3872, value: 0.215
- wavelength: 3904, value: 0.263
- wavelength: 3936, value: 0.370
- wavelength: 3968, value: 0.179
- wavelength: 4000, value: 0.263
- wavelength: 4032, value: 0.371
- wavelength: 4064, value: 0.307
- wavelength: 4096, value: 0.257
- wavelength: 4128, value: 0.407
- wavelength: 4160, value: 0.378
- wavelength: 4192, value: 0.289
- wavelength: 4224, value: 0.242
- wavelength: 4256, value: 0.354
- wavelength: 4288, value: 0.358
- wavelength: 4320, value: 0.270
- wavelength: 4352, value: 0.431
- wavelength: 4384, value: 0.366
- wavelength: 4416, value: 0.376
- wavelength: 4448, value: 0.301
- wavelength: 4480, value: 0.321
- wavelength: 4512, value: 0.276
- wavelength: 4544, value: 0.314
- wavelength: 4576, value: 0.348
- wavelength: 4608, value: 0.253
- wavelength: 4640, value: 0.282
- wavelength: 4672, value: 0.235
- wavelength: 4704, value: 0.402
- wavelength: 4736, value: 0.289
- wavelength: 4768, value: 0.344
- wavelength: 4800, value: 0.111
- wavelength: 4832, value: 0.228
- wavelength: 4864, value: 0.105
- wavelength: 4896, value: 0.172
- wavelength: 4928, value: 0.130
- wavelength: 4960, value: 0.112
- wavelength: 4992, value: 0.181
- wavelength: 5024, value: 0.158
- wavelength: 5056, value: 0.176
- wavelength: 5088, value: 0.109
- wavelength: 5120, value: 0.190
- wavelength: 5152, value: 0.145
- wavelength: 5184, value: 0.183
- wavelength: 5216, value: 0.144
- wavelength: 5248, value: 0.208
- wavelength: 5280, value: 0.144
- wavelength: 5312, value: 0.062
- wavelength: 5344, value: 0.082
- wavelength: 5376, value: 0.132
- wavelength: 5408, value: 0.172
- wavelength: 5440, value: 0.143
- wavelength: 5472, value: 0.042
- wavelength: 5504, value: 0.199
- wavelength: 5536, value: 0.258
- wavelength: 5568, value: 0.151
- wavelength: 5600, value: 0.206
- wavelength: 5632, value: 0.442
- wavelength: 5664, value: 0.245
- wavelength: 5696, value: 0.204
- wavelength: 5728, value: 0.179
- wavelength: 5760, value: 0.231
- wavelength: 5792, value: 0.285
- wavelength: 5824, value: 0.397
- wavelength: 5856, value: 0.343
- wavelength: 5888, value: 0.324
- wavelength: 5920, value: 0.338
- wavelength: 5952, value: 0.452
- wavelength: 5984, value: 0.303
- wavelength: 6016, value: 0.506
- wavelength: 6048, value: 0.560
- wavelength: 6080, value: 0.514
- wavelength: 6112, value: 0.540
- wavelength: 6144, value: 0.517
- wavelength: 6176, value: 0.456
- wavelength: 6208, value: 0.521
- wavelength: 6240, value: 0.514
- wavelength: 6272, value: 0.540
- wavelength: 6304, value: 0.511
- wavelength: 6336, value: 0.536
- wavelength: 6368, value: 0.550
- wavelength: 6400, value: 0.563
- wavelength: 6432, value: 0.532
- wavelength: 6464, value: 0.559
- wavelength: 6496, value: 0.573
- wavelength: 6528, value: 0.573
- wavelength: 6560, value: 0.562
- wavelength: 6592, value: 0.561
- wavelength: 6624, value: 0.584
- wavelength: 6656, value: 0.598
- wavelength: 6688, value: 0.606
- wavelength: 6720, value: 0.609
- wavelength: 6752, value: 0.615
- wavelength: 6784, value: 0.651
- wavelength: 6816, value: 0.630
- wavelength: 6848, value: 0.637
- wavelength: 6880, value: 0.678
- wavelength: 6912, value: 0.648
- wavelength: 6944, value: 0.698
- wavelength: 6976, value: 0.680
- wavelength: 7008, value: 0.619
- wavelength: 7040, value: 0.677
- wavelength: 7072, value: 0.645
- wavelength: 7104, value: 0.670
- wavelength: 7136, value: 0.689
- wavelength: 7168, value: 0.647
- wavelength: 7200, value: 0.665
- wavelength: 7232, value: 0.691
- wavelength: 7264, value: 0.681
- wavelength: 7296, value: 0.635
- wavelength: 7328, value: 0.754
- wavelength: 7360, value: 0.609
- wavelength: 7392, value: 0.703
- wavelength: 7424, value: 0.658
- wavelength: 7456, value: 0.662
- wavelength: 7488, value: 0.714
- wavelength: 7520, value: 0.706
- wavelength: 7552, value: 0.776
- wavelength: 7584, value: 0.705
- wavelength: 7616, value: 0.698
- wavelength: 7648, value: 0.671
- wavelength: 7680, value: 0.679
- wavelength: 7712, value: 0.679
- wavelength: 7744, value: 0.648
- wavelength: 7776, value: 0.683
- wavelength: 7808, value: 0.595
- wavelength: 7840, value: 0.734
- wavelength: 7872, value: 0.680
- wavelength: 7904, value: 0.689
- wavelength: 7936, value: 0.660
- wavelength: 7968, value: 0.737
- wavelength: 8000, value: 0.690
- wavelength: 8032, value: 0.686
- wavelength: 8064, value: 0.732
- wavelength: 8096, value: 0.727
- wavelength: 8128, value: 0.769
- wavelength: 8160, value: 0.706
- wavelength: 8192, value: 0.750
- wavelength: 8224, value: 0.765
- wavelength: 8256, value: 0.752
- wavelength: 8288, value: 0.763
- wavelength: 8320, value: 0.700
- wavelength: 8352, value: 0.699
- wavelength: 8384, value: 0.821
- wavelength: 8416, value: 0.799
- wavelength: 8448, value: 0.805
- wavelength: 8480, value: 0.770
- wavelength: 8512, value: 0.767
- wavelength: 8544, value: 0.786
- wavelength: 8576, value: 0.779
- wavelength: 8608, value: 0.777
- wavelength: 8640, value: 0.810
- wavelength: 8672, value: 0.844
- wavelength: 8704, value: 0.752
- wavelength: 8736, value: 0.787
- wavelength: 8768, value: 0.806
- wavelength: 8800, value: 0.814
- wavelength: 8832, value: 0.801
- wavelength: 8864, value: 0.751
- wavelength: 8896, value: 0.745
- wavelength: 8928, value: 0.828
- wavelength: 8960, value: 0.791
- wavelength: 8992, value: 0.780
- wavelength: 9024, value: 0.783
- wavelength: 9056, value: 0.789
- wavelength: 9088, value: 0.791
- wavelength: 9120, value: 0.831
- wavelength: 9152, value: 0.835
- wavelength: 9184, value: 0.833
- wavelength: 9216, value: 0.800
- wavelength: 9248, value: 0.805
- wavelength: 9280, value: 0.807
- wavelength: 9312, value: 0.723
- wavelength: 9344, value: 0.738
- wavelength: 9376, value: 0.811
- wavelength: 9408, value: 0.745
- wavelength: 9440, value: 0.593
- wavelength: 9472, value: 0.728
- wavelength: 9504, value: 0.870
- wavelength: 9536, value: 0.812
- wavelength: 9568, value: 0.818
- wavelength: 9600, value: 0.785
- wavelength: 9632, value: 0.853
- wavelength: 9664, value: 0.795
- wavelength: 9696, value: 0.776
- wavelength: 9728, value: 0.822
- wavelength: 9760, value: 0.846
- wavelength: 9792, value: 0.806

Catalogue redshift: 0.507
